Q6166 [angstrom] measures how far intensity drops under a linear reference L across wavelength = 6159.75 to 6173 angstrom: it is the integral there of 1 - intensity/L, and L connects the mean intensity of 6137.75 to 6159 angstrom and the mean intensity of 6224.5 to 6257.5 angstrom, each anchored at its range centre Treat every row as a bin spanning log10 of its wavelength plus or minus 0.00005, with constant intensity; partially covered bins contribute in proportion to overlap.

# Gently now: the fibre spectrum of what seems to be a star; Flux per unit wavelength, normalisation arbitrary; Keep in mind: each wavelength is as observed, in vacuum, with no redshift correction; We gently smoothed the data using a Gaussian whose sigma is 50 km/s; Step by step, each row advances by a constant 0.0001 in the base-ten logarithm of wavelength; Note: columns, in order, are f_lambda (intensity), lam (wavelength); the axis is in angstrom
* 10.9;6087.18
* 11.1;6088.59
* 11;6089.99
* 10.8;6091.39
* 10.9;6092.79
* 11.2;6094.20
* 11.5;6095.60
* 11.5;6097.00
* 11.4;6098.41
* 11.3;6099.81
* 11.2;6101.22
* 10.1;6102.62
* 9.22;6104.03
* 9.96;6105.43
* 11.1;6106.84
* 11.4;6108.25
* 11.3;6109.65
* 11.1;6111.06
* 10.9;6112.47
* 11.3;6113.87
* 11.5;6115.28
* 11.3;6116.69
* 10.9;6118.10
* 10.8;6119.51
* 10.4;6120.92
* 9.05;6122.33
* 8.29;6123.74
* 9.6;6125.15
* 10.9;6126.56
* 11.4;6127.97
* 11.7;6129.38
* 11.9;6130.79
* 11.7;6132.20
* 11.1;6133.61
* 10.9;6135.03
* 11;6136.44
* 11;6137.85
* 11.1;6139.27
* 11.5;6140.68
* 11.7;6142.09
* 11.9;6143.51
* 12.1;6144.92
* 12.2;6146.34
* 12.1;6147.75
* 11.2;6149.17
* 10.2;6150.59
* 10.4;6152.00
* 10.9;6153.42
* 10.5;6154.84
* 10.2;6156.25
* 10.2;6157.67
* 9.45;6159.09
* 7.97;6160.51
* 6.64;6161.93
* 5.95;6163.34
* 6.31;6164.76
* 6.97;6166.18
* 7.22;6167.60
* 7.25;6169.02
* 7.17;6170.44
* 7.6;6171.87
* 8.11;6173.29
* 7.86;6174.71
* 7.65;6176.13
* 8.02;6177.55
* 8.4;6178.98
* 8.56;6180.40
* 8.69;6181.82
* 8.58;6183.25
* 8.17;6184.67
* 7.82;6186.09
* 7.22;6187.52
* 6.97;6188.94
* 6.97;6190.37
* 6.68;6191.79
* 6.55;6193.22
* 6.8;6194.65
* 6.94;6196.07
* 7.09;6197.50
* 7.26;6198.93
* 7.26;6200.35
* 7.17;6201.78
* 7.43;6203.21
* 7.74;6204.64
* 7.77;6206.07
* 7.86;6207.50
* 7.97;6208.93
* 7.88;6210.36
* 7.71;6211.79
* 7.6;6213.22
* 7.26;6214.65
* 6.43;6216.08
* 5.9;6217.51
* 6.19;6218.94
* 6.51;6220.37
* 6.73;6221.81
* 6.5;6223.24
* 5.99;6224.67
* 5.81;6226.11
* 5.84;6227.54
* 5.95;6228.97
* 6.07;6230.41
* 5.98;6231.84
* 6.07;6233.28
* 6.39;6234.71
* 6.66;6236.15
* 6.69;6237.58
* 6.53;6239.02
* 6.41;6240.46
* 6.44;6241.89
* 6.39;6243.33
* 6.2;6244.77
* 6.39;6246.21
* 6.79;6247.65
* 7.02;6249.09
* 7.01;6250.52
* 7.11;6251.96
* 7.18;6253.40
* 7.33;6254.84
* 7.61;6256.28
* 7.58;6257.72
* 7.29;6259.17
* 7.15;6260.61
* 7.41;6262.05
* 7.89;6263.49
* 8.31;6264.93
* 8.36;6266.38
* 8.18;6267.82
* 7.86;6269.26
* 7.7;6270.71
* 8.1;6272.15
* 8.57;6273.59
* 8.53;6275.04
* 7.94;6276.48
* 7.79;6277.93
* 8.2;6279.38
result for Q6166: 4.1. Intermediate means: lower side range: 11.1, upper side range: 6.54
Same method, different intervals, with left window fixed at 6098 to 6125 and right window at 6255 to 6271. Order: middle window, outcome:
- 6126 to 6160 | -3.7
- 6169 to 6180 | 1.9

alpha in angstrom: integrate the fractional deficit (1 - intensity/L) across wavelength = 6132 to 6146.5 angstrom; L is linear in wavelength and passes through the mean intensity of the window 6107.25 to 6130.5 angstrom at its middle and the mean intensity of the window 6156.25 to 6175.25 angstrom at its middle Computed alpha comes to -3.1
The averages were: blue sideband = 10.8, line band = 11.4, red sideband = 7.69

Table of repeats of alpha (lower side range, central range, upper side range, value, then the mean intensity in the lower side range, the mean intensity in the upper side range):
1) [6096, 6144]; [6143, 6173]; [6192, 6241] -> 0.4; 10.9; 6.79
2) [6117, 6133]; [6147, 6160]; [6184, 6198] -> -2.0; 10.6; 7.12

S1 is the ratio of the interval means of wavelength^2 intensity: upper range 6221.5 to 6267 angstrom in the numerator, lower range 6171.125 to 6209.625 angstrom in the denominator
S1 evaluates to 0.91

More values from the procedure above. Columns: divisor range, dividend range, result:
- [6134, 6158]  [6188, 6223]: 0.65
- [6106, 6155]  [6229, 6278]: 0.68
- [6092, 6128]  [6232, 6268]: 0.68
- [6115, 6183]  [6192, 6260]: 0.72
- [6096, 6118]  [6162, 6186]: 0.71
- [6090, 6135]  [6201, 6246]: 0.64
